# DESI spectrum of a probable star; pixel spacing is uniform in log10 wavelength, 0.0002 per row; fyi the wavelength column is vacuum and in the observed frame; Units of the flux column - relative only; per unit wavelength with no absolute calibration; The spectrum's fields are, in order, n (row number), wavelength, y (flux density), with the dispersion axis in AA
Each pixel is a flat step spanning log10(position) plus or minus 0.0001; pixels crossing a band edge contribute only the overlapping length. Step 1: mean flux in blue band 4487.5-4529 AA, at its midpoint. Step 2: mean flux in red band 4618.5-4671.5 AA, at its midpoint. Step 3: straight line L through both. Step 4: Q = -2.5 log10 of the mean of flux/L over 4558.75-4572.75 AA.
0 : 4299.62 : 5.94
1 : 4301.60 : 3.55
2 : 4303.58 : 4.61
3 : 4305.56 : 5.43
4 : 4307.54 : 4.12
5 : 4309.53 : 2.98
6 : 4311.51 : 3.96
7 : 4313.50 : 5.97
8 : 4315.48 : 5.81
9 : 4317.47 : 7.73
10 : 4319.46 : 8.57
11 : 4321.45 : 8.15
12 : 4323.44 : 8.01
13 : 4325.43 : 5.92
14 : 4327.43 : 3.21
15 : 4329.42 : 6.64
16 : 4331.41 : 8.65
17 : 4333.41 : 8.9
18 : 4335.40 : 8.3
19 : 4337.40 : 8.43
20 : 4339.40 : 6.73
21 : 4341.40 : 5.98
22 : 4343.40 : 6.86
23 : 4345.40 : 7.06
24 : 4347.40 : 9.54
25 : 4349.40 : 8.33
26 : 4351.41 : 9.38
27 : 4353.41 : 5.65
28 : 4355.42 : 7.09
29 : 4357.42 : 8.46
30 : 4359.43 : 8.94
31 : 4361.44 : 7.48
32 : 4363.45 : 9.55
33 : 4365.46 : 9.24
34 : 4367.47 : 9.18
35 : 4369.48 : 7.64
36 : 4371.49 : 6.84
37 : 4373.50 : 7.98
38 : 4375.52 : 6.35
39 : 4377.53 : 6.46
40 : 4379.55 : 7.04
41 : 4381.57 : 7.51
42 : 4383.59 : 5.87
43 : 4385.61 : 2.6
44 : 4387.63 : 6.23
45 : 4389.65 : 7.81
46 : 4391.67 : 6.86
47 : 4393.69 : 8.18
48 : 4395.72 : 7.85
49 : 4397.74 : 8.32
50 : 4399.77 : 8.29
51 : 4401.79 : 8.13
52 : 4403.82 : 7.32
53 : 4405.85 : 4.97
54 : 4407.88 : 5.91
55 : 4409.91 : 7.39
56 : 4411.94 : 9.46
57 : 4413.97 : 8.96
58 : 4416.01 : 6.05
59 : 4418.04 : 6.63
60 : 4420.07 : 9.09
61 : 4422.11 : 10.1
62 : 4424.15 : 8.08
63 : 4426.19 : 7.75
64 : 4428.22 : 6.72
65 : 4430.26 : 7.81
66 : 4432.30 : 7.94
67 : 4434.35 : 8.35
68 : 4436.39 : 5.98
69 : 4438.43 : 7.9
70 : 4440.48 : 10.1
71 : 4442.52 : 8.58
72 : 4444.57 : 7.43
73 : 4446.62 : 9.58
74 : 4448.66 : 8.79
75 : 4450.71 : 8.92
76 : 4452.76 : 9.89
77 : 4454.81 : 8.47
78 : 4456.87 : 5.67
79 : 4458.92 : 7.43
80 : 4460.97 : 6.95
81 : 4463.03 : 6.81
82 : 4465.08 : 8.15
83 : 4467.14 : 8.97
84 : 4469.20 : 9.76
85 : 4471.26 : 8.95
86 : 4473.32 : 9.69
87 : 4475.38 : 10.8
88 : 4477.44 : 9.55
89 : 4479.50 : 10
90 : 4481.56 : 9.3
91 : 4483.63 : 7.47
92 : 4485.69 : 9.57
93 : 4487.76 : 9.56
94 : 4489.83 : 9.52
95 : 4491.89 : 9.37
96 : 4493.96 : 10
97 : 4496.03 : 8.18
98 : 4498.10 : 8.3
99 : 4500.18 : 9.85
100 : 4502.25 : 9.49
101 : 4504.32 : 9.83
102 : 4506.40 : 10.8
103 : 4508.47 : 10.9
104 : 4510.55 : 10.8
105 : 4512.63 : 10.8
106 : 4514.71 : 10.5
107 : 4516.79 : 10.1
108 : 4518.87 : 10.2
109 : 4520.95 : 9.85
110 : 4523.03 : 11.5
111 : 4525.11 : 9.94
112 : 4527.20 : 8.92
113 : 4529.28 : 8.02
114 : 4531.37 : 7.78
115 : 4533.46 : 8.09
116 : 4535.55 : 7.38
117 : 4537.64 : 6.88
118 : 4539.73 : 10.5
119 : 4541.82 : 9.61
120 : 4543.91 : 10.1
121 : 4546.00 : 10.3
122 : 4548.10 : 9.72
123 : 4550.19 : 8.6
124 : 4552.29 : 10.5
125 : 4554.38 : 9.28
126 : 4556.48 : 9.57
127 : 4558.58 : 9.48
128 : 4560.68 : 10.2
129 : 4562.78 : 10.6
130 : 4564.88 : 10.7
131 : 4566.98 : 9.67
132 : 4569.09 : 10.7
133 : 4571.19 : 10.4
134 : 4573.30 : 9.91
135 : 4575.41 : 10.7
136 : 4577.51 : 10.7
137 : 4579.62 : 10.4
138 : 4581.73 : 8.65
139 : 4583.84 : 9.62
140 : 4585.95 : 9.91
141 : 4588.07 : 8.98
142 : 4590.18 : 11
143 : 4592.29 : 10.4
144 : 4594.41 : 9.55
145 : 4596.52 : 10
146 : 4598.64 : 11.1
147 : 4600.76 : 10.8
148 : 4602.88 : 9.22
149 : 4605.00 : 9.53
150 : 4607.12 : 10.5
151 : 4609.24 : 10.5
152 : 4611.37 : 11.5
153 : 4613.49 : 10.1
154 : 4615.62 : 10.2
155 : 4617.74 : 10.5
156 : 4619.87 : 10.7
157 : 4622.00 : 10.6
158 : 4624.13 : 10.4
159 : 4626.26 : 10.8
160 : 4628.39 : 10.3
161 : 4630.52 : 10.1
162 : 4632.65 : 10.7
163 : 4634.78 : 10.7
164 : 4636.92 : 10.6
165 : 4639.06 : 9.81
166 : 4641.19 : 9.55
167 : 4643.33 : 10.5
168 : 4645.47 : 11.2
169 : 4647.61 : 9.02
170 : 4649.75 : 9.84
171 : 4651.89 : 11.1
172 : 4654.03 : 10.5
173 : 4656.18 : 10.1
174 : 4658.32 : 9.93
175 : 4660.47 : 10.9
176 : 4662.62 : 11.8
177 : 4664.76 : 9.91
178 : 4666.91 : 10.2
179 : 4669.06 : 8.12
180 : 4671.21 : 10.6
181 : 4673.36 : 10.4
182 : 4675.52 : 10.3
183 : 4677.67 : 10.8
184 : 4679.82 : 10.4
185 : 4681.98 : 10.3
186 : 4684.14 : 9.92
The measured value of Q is -0.02 mag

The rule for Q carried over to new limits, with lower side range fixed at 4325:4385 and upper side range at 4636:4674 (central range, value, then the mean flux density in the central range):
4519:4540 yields 0.02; 8.88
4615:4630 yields -0.06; 10.5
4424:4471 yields 0.03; 8.1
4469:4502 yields -0.08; 9.36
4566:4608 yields -0.05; 10.1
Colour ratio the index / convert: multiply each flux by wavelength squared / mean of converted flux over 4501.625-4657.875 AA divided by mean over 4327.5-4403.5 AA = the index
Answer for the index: 1.47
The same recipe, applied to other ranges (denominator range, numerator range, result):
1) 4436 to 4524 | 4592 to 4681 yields 1.20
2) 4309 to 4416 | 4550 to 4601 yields 1.52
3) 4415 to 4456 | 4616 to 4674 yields 1.38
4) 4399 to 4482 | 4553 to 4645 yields 1.34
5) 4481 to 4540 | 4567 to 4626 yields 1.13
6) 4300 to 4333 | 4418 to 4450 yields 1.47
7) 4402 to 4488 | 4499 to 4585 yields 1.24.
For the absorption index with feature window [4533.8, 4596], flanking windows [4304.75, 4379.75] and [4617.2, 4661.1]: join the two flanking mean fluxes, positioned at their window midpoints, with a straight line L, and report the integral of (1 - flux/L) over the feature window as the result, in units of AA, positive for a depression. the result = -1.3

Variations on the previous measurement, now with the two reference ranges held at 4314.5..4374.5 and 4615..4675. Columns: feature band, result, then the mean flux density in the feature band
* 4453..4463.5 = 1.7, 7.29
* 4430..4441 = 0.7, 7.93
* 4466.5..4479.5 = -1.3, 9.67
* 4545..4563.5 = -0.5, 9.79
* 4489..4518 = -2.6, 9.89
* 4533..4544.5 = 0.8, 8.74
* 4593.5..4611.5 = -0.5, 10.2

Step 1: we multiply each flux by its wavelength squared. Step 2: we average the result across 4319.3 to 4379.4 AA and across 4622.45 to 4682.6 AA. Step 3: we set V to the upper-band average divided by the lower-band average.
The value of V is 1.5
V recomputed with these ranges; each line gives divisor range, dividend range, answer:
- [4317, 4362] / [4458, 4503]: 1.27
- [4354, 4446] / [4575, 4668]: 1.49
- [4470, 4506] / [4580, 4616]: 1.13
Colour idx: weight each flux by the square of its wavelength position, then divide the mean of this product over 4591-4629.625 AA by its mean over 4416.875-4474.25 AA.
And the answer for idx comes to 1.4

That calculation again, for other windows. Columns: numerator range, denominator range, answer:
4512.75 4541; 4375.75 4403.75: 1.40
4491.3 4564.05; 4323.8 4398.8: 1.40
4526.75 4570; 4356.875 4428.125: 1.33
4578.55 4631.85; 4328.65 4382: 1.47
